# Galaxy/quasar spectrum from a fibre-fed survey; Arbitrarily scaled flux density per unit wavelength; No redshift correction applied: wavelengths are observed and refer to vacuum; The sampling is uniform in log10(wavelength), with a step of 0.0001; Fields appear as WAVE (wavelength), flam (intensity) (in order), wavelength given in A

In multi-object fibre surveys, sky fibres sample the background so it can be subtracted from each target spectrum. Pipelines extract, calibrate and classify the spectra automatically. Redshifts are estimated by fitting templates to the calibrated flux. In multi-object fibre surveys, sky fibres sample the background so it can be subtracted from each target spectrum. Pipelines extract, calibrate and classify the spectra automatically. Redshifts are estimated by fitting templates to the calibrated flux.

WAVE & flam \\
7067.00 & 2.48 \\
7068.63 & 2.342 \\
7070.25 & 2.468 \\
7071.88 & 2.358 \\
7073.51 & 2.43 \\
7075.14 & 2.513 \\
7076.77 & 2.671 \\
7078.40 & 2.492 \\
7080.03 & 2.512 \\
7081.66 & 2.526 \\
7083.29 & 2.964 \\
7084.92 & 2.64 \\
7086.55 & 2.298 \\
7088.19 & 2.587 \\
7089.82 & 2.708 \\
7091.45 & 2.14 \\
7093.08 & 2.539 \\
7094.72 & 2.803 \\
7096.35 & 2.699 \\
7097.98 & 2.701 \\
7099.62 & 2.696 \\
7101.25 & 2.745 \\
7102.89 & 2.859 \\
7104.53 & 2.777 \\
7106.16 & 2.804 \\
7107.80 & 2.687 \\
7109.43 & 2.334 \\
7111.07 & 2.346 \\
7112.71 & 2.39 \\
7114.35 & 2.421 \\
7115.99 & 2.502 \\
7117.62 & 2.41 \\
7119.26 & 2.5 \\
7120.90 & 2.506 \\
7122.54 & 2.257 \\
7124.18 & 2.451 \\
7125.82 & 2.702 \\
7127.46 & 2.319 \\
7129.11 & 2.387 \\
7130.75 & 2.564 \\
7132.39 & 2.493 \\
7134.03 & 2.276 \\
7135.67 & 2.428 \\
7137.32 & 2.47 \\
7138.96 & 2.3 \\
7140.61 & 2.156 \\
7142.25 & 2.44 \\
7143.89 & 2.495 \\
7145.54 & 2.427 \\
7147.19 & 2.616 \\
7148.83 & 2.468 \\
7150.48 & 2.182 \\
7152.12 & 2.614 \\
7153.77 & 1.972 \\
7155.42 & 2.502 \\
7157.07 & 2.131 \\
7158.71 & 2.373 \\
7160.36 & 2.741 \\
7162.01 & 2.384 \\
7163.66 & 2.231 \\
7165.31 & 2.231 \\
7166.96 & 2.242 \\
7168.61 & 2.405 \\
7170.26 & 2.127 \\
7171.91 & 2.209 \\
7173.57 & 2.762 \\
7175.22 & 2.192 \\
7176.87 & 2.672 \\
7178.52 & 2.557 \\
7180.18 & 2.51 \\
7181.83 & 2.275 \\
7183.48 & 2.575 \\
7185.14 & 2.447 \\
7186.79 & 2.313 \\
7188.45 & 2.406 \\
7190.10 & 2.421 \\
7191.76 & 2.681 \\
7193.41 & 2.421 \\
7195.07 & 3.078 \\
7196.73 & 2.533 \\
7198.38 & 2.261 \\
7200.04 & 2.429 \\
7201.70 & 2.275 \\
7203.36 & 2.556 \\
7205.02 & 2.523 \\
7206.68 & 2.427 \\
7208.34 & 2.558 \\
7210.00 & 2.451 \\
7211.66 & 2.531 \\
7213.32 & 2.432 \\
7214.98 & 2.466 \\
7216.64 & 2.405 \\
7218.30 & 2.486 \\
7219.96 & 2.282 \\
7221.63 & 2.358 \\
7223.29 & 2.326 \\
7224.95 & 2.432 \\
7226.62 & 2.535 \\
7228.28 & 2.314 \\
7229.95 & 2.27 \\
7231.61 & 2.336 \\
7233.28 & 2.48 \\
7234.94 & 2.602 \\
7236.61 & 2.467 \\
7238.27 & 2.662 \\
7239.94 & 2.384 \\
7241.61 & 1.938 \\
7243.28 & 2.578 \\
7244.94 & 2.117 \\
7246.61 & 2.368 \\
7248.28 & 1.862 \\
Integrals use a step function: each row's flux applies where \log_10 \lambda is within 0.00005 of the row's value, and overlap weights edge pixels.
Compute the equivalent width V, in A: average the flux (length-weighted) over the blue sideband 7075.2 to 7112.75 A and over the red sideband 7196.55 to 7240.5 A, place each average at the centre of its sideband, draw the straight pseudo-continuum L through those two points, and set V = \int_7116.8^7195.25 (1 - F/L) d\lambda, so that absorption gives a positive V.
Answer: 3.2 A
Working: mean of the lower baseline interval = 2.61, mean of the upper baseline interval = 2.44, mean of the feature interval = 2.42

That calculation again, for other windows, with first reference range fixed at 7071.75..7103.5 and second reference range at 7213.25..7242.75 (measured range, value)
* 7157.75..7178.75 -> 0.8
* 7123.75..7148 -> 0.9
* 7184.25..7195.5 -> -0.3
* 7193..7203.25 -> -0.3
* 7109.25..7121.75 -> 0.6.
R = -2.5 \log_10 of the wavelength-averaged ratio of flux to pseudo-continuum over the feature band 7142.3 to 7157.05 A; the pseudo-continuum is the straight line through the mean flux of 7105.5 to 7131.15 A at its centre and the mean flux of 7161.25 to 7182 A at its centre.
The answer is 0.008 mag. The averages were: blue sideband 2.47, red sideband 2.37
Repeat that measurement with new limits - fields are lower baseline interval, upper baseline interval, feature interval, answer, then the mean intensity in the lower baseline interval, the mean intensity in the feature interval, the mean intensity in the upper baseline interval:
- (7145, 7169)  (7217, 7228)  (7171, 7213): -0.043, 2.37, 2.48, 2.4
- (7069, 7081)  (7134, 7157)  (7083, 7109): -0.085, 2.49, 2.65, 2.38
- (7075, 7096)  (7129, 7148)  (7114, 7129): 0.009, 2.57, 2.45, 2.42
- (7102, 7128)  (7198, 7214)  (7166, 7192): 0.023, 2.52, 2.42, 2.45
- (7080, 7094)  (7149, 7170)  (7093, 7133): -0.036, 2.55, 2.56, 2.33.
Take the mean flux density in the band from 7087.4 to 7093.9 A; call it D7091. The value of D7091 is 2.49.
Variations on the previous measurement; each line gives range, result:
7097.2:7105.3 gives 2.75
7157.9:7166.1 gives 2.39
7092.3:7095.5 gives 2.67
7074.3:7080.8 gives 2.55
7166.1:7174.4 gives 2.35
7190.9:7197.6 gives 2.68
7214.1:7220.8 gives 2.41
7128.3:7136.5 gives 2.43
